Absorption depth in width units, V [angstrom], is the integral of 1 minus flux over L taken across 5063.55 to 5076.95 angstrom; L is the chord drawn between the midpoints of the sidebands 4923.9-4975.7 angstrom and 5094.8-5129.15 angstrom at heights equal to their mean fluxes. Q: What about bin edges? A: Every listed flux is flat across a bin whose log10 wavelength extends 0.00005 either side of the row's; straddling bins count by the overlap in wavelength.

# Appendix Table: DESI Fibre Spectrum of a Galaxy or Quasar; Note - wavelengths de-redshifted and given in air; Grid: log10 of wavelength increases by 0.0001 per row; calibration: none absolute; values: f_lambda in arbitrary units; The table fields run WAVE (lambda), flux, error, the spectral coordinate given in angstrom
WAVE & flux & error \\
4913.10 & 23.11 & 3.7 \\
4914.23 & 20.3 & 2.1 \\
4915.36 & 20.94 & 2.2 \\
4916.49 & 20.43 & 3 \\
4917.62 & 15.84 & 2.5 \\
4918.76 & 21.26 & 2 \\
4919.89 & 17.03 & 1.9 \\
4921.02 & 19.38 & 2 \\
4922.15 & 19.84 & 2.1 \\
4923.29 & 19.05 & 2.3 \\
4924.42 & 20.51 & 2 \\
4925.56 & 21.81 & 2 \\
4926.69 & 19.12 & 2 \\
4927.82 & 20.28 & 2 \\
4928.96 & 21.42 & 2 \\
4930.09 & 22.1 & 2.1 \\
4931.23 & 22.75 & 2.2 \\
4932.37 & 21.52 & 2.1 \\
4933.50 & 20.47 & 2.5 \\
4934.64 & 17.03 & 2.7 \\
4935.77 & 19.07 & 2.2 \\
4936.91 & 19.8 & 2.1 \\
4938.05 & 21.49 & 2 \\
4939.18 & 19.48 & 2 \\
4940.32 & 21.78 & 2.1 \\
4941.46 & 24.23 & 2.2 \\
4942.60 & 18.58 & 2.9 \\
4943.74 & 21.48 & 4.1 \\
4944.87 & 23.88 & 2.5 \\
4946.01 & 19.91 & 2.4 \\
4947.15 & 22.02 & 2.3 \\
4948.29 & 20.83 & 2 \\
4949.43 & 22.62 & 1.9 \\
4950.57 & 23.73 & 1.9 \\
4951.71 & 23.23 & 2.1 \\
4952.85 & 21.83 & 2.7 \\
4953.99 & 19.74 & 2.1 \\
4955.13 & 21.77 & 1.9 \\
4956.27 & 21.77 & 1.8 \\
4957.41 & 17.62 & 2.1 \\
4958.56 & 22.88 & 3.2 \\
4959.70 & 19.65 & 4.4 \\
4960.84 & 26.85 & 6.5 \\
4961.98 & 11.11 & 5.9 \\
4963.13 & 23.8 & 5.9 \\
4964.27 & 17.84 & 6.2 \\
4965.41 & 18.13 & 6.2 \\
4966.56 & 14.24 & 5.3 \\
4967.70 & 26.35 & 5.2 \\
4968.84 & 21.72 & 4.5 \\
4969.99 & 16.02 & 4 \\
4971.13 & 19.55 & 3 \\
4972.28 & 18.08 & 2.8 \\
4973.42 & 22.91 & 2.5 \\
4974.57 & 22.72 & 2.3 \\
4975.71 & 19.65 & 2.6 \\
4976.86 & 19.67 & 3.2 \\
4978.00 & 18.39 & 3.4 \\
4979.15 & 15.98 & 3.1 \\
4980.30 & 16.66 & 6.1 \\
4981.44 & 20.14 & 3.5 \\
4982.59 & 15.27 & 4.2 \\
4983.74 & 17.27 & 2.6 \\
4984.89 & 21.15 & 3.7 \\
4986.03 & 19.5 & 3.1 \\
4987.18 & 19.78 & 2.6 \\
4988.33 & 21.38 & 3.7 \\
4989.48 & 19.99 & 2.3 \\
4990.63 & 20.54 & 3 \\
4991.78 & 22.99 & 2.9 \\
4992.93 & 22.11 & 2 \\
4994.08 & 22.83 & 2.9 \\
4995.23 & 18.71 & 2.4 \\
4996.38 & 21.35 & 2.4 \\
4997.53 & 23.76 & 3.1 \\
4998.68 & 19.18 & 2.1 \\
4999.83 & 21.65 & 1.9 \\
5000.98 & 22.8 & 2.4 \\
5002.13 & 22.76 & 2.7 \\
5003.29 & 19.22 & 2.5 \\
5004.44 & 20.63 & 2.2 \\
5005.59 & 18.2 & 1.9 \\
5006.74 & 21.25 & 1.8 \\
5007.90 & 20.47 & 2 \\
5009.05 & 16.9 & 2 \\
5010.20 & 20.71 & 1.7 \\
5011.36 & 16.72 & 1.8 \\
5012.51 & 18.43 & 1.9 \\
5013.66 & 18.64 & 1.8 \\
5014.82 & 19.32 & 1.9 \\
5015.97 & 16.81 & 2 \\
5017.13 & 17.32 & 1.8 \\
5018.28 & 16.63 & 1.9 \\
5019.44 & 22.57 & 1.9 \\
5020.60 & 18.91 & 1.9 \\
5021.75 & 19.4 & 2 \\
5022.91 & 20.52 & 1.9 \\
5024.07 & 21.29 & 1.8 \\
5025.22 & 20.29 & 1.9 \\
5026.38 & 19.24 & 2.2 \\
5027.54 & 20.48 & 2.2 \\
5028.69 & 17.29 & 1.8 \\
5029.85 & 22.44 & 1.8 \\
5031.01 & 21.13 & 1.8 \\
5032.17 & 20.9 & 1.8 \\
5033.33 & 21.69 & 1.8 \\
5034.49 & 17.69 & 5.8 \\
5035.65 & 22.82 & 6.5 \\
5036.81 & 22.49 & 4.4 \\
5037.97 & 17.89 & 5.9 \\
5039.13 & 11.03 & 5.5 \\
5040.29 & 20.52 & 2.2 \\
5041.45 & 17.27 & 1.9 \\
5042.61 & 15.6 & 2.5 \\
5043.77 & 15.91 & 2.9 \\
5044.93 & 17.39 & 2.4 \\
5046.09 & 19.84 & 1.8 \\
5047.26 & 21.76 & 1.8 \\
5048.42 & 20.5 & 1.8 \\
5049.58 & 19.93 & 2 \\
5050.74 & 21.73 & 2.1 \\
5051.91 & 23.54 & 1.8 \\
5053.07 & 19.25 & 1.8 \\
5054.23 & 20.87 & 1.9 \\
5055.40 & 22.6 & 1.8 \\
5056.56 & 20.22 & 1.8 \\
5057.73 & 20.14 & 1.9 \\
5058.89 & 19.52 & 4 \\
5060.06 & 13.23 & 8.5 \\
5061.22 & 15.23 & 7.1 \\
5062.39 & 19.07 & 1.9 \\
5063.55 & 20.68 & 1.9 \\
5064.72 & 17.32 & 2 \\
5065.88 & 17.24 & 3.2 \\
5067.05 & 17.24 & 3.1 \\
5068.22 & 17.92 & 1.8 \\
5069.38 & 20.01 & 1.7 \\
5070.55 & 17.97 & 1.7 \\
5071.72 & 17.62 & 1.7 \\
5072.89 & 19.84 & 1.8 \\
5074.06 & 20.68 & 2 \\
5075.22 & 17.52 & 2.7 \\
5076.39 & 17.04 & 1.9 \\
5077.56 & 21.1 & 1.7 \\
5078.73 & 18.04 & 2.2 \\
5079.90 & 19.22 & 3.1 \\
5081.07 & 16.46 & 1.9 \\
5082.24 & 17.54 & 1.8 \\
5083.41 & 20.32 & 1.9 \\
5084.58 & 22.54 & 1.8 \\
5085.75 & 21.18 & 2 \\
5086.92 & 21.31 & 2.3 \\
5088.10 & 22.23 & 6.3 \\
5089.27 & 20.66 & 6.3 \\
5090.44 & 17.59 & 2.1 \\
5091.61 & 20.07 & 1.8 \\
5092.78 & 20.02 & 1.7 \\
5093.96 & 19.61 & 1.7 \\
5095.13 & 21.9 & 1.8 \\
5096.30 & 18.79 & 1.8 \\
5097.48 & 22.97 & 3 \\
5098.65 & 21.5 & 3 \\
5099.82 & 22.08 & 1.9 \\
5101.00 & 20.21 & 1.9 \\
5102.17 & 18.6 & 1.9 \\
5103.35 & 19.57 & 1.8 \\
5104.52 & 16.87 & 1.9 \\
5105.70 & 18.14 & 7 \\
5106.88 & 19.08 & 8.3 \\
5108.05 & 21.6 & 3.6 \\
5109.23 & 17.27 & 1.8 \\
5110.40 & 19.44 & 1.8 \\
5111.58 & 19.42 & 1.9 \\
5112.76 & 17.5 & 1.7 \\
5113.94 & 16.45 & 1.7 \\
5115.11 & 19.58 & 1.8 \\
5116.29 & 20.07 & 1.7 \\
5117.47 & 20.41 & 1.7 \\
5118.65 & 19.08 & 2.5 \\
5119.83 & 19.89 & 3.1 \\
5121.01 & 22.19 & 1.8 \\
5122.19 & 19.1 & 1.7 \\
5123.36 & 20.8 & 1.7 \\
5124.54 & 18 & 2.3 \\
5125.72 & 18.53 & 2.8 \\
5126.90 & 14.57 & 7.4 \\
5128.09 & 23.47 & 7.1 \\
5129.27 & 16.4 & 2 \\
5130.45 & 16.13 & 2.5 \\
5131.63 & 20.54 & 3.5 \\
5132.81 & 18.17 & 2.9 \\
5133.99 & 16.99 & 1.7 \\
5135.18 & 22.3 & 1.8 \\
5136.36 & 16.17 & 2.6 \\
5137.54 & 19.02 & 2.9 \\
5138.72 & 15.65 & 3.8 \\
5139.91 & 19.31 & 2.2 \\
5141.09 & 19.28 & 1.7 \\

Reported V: 1.0 angstrom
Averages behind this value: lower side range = 20.7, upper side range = 19.5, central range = 18.3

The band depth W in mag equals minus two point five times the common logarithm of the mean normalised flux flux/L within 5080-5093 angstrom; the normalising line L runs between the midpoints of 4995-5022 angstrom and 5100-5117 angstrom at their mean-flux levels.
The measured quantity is -0.05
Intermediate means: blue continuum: 19.7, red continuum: 18.9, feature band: 20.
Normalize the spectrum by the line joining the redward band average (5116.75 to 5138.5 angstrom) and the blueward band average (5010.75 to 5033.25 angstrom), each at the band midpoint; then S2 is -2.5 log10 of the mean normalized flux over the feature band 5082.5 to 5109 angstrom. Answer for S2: -0.06 mag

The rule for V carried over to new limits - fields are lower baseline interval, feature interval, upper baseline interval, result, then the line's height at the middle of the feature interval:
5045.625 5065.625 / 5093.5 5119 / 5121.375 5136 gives -0.7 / 19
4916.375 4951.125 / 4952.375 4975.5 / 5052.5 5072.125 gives -0.1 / 20.1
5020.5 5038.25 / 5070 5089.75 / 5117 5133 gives 0.2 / 19.7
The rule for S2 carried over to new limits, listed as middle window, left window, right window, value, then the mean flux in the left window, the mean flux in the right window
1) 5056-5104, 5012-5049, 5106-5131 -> -0.01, 19.2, 19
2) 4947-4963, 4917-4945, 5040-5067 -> -0.06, 20.3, 19.1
